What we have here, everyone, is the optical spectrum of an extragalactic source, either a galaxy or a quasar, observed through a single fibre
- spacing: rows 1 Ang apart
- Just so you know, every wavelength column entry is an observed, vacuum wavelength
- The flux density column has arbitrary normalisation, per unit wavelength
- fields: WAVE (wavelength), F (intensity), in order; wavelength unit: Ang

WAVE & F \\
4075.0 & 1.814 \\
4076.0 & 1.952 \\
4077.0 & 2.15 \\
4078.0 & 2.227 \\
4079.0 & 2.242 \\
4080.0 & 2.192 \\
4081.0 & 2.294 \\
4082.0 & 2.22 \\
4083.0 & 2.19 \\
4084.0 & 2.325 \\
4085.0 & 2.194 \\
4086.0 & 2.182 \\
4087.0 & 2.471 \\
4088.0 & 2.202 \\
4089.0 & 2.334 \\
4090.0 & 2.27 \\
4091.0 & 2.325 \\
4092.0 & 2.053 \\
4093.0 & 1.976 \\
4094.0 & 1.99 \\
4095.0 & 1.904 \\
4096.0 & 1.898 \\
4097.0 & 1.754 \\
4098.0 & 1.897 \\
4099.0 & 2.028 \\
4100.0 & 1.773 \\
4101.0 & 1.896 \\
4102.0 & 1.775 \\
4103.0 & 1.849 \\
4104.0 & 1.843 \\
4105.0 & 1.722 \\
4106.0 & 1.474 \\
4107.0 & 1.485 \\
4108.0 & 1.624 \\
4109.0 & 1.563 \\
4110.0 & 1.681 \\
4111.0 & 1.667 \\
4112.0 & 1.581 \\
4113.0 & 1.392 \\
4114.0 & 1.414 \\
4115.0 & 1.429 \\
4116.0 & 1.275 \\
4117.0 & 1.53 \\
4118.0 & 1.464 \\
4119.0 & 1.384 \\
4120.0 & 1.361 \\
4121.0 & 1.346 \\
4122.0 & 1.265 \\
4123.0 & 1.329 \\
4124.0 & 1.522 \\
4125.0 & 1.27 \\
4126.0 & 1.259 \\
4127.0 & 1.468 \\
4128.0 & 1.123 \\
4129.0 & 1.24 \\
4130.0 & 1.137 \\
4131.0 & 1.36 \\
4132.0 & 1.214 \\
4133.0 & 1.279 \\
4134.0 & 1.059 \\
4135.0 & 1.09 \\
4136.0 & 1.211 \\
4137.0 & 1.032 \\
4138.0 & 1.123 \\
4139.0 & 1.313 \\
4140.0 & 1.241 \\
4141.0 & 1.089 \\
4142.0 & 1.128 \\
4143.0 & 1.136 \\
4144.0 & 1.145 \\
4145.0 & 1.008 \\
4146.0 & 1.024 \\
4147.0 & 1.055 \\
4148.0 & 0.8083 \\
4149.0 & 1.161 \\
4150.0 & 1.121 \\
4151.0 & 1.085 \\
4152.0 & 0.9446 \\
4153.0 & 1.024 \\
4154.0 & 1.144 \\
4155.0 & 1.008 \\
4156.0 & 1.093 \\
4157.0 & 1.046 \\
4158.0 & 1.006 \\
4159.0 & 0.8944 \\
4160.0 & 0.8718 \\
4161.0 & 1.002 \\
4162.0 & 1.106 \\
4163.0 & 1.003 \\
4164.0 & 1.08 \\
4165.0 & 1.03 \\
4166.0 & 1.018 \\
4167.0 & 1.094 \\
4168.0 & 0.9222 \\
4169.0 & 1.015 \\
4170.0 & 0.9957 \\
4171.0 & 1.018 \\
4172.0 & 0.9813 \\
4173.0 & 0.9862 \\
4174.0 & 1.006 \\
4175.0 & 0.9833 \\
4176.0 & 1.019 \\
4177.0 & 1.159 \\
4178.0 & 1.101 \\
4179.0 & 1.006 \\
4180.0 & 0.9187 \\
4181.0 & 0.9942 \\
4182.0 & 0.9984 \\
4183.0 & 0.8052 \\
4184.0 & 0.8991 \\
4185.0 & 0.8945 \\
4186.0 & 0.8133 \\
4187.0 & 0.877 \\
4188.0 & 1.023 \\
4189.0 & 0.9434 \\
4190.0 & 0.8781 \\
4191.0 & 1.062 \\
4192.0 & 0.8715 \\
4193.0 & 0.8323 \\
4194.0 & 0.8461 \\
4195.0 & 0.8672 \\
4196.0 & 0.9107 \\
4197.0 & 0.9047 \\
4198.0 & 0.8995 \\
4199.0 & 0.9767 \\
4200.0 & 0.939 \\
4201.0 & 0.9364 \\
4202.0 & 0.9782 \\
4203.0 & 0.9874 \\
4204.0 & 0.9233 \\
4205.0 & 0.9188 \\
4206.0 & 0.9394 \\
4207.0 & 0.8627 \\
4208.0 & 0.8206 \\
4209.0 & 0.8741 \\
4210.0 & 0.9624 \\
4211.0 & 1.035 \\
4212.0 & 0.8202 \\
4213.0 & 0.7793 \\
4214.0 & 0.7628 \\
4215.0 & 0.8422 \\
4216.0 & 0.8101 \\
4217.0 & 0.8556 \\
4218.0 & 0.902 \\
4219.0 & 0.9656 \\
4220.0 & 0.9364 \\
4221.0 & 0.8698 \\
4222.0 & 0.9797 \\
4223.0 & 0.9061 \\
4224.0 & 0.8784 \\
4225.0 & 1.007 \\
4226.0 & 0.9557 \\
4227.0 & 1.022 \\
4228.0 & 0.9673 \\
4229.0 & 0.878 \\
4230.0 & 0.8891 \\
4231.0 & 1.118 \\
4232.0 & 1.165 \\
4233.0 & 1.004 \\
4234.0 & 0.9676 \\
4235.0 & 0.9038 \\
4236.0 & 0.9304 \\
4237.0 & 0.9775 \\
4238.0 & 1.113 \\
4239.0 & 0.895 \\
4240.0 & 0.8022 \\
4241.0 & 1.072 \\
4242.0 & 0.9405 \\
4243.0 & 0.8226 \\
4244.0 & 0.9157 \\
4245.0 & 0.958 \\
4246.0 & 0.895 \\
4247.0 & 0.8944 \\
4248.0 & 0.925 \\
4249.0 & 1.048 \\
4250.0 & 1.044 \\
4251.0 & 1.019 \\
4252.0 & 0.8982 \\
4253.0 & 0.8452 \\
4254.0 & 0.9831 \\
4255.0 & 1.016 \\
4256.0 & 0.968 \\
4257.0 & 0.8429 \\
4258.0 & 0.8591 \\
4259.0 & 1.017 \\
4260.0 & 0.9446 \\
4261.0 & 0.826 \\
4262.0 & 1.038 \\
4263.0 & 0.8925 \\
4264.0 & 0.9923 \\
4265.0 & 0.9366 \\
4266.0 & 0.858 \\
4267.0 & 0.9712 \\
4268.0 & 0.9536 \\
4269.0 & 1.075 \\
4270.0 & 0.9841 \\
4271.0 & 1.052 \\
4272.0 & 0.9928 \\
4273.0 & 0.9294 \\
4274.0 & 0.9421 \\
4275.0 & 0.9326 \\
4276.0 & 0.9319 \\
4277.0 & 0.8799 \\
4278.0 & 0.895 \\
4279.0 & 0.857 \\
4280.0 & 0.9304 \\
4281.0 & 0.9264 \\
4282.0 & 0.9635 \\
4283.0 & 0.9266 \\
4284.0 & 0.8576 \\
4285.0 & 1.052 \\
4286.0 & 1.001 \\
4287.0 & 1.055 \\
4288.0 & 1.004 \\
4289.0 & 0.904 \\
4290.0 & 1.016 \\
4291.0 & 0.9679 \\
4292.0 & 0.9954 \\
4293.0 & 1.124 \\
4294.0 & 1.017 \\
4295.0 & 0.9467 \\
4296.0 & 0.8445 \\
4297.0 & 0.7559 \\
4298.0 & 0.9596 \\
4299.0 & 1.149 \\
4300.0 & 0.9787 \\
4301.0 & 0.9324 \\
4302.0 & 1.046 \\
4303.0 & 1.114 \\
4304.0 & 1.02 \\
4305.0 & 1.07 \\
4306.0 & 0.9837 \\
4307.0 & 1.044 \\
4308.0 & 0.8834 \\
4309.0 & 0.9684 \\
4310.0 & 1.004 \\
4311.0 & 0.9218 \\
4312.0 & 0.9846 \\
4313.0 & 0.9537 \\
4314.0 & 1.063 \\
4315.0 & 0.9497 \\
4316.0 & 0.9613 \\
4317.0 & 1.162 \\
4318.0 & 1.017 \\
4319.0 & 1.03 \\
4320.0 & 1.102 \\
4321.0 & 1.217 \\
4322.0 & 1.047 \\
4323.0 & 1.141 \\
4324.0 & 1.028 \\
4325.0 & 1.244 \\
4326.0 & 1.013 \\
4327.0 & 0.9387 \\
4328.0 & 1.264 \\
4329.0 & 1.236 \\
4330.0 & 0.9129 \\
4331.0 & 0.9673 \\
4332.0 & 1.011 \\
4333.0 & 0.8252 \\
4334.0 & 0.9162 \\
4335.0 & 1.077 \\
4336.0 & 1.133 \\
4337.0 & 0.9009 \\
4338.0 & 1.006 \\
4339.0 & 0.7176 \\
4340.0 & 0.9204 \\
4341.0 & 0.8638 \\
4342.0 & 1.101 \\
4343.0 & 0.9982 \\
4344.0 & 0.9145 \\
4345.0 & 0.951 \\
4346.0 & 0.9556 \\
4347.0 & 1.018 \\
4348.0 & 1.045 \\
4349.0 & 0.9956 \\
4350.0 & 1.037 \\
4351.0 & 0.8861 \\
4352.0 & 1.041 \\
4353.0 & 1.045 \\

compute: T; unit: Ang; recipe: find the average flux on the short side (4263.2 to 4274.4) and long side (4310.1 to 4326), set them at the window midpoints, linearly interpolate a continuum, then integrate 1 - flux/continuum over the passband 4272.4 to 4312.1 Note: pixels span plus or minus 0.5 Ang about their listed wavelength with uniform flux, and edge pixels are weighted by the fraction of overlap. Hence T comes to 1.6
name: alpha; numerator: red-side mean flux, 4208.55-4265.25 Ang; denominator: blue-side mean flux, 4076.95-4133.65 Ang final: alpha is 0.54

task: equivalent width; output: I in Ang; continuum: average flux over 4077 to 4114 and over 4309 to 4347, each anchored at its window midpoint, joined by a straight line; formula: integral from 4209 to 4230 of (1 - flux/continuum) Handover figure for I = 7.9 Ang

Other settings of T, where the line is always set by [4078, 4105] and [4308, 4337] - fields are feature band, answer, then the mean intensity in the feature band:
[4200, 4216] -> 6.77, 0.895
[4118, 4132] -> 4.44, 1.31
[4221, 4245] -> 7.98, 0.959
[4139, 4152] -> 5.29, 1.09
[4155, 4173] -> 7.61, 1.01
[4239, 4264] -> 7.70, 0.936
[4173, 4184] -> 4.51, 0.994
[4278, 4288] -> 2.14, 0.952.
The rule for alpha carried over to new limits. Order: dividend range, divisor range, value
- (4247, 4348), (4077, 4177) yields 0.68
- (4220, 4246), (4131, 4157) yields 0.86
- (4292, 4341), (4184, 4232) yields 1.10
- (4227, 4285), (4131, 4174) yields 0.89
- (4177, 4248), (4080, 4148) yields 0.59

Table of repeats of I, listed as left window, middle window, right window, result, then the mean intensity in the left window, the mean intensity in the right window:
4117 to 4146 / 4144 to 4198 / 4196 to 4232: 4.99 Ang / 1.24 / 0.921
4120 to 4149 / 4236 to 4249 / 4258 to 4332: 1.46 Ang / 1.19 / 0.992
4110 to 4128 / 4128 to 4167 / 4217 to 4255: 6.33 Ang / 1.41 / 0.953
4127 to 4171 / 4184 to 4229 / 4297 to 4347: 6.38 Ang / 1.08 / 1.01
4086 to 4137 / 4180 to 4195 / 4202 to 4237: 2.92 Ang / 1.61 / 0.926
